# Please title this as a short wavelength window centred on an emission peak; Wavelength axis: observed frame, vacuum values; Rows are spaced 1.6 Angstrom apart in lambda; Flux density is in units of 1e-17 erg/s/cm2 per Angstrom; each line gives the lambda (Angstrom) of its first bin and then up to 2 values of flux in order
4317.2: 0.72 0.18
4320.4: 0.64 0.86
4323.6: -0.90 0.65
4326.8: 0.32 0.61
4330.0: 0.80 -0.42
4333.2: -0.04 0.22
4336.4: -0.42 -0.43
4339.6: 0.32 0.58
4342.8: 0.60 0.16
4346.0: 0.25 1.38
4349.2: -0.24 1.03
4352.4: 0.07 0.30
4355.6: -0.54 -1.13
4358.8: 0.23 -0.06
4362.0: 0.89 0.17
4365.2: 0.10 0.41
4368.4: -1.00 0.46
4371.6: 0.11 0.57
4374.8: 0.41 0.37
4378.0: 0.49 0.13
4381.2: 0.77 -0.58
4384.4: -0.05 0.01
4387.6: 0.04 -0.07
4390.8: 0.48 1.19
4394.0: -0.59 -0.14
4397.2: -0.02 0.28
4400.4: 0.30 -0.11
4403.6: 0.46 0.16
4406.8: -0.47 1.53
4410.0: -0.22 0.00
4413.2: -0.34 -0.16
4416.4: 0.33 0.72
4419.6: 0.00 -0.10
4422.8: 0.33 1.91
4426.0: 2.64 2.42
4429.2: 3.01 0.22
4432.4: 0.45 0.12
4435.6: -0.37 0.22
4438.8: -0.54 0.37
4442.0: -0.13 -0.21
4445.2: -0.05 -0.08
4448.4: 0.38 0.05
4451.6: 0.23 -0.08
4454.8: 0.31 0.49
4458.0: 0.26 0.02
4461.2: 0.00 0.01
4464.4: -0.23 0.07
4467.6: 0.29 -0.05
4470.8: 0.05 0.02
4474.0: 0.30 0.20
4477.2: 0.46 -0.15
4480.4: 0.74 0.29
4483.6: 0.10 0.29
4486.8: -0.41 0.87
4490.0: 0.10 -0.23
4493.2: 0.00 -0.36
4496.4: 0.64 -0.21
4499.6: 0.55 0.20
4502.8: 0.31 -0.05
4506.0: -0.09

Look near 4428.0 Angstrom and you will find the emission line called [O II]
